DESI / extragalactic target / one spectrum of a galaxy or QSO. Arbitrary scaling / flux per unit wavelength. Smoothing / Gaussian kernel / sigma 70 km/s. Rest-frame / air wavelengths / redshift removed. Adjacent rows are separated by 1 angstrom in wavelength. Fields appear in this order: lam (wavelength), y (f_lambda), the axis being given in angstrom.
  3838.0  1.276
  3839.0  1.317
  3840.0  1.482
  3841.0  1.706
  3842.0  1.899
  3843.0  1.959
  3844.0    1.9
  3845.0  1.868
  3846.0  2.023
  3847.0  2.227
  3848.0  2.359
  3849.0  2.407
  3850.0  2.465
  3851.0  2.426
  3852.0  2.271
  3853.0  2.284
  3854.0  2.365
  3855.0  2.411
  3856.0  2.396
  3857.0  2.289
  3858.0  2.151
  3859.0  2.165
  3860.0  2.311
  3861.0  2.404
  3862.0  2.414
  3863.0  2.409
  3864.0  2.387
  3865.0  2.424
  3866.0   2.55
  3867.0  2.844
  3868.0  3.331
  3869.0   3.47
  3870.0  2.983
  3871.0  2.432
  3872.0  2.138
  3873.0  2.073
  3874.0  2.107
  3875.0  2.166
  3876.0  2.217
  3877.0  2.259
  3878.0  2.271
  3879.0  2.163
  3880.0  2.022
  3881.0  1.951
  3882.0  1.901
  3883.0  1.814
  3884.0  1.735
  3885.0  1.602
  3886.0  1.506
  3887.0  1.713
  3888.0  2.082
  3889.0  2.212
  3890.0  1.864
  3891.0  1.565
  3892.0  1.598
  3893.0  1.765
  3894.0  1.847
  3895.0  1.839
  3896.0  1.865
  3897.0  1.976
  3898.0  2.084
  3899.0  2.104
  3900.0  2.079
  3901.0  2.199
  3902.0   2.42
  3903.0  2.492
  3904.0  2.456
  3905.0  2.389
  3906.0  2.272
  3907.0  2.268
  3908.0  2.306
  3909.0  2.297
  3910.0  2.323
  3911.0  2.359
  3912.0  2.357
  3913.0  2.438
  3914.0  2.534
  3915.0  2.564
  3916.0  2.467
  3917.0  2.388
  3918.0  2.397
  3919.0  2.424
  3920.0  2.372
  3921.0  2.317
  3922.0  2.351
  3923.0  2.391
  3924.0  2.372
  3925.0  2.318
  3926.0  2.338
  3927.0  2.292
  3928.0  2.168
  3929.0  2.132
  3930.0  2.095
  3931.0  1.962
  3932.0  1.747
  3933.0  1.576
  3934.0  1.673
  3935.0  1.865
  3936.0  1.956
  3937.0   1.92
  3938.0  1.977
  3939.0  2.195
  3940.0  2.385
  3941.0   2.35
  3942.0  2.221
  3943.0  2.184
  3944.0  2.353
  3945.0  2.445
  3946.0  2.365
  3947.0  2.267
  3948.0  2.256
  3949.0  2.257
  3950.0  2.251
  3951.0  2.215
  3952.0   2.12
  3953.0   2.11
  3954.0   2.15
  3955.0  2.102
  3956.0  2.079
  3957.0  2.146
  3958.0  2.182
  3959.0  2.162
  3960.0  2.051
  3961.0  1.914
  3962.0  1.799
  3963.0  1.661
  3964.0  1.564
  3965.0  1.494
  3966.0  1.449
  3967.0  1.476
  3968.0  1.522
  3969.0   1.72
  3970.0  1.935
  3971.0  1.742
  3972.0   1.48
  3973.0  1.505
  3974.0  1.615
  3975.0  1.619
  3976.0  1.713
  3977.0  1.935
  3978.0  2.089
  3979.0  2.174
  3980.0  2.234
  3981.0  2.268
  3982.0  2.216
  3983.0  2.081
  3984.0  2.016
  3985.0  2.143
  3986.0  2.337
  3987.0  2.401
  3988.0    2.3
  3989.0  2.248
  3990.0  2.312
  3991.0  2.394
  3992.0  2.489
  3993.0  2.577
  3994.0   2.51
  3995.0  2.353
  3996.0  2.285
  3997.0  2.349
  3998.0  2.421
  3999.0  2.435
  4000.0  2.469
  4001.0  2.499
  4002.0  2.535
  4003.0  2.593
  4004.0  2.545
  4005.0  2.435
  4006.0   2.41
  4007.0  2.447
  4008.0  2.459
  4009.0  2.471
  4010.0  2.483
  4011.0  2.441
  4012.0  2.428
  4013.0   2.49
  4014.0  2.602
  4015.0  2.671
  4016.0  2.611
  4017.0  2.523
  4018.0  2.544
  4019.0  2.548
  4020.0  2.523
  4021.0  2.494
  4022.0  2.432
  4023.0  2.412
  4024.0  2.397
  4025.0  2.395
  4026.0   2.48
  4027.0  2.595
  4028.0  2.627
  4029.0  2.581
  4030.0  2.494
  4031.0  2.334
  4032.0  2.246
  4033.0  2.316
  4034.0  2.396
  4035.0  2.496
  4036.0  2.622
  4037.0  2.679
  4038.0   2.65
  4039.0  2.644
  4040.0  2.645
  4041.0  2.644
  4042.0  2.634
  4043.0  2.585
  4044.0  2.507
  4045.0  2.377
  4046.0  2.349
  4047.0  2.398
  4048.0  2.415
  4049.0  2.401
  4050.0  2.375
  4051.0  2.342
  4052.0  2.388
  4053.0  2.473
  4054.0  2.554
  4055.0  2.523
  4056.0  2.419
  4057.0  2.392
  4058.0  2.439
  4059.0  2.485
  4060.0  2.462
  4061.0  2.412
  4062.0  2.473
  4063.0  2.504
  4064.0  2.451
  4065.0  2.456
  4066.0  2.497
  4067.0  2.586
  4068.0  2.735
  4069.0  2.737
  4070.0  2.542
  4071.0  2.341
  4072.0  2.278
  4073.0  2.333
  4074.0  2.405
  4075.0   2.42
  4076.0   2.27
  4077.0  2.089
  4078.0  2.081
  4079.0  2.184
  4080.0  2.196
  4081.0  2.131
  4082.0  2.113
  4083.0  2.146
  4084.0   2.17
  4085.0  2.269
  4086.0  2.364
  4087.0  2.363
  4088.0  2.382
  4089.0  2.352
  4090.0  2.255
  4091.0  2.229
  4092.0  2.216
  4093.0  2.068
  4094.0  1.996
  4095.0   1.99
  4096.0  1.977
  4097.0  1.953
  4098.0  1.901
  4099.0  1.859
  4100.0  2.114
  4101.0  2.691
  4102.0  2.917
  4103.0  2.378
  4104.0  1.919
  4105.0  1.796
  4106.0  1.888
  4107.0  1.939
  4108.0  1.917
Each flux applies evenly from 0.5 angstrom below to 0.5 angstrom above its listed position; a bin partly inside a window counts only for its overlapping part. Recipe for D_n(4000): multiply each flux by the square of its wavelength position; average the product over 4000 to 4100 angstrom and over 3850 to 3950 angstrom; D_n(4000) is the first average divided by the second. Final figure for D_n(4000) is 1.2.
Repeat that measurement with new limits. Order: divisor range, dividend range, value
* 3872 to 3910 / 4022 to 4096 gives 1.27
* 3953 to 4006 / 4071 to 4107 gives 1.10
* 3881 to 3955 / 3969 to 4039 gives 1.14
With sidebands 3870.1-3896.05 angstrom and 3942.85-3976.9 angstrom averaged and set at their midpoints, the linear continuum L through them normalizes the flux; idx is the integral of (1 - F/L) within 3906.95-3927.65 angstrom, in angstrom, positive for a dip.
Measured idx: -4.5 angstrom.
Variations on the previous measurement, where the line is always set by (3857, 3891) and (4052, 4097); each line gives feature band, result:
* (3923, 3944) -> 1.5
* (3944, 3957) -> 0.3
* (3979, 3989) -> 0.3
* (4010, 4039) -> -2.5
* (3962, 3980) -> 4.5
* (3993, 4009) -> -1.1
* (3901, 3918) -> -1.0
